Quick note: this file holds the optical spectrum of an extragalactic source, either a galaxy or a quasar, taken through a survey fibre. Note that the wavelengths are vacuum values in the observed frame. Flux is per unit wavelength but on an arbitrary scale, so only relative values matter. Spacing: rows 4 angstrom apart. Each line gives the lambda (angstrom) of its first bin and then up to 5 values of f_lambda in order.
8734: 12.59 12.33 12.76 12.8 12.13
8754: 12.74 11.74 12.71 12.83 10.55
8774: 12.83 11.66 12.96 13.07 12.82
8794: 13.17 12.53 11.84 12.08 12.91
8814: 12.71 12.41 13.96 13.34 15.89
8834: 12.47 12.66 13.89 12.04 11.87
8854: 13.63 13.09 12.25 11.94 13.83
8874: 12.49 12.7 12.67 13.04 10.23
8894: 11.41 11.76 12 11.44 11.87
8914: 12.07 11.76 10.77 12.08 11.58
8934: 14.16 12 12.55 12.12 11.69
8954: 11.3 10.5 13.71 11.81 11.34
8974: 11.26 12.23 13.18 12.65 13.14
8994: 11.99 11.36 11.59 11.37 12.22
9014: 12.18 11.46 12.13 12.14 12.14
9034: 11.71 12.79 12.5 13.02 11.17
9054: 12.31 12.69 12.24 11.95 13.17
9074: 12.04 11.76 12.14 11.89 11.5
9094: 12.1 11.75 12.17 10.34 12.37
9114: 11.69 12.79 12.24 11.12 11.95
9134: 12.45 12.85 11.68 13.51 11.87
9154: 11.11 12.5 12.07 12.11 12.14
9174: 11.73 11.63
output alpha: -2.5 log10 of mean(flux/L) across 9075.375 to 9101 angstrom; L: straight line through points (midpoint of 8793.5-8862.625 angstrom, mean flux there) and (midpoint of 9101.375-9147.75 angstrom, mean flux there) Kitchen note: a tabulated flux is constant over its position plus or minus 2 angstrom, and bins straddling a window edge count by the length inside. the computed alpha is 0.029 mag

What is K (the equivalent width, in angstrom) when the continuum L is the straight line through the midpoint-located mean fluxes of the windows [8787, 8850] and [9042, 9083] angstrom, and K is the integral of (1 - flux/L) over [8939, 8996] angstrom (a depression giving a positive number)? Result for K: 1.9 angstrom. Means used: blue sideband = 12.9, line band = 12.1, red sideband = 12.3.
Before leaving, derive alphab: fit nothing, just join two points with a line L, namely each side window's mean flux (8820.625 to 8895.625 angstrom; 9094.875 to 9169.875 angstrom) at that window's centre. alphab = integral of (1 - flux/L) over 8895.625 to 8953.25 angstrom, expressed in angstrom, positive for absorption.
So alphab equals 3.0 angstrom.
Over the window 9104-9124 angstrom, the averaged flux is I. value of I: 11.9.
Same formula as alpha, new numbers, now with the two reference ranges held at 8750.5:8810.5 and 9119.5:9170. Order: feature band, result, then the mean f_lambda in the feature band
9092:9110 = 0.044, 11.7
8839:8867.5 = -0.029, 12.7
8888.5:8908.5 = 0.083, 11.4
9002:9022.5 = 0.037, 11.8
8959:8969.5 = -0.007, 12.3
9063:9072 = -0.030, 12.5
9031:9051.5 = -0.004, 12.3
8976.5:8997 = -0.029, 12.6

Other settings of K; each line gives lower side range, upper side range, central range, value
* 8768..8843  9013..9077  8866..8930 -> 3.0 angstrom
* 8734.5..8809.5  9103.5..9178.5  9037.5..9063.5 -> -0.5 angstrom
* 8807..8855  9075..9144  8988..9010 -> 0.9 angstrom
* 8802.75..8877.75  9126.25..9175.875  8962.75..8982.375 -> 1.0 angstrom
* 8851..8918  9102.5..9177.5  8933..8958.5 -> 0.3 angstrom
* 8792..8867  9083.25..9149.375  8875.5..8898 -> 1.3 angstrom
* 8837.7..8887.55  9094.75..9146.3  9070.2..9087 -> 0.1 angstrom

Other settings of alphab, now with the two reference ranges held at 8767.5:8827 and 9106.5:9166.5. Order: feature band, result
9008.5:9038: 0.53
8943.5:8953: 0.38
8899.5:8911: 0.62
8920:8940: 0.45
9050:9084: -0.04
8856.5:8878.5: -0.40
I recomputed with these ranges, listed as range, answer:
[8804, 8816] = 12.6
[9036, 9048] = 12.8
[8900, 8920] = 11.8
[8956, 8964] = 12.1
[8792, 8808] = 12.4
